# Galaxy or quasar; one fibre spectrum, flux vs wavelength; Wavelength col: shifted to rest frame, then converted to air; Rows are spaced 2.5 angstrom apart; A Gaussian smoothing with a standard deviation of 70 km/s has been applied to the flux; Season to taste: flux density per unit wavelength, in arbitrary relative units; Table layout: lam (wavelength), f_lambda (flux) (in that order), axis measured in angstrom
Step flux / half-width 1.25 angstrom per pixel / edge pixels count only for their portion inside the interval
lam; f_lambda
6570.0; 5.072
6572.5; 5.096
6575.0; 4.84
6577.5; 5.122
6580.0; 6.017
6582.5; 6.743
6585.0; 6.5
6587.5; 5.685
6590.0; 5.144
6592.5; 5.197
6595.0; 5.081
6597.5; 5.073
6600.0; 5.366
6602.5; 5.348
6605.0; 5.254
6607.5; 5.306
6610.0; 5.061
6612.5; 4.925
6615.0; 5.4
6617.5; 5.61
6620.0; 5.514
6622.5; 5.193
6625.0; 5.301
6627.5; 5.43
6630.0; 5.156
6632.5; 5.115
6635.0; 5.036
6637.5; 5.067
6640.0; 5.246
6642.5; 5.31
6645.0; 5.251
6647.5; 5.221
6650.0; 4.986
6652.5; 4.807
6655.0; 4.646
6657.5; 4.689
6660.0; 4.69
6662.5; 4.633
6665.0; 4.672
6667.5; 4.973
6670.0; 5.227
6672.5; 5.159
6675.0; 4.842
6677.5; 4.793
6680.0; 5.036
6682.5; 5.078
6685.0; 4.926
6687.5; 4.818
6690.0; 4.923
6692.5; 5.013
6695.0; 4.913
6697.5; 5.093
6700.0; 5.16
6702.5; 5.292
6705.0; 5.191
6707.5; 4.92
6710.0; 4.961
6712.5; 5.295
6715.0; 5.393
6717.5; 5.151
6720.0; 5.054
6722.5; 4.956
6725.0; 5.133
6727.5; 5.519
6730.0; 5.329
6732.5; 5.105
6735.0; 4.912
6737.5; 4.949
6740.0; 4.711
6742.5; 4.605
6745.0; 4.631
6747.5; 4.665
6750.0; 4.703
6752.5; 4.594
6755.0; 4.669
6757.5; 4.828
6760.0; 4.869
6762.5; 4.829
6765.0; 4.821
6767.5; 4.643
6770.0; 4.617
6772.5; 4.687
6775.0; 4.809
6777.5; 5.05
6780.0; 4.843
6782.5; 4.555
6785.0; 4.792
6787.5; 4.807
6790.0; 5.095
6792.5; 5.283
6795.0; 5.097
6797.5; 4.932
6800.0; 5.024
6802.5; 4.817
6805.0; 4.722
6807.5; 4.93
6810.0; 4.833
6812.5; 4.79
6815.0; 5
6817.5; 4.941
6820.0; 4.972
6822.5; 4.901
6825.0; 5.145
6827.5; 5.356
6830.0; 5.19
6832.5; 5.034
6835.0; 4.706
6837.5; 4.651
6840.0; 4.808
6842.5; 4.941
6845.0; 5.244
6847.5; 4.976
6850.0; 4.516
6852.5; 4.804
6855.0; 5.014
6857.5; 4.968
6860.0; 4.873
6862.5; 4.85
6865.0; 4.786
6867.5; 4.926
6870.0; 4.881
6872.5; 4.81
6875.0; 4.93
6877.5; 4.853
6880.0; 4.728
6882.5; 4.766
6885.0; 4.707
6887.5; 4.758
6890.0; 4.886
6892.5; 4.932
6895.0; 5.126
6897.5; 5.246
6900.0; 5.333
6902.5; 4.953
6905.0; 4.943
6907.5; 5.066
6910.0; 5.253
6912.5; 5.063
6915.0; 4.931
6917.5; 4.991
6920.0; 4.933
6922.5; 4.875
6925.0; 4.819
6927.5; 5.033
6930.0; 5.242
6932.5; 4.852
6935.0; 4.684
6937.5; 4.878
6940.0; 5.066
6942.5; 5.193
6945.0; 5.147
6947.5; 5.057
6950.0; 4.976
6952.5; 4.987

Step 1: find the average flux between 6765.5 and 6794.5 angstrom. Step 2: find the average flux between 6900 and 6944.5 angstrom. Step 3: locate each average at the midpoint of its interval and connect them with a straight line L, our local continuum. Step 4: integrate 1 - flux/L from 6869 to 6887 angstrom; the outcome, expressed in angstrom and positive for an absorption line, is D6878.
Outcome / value 0.5 angstrom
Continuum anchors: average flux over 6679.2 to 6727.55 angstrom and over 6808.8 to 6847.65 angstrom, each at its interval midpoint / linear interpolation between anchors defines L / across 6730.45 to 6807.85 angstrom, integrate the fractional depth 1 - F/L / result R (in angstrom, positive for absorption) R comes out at 3.0 angstrom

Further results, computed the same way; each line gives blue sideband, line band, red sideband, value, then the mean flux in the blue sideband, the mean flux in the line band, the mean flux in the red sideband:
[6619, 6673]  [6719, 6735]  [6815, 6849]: -0.44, 5.06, 5.16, 4.99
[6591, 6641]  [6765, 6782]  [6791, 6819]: 0.76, 5.23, 4.77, 4.94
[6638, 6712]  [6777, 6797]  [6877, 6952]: 0.19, 4.99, 4.94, 4.98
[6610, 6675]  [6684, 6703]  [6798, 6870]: 0.12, 5.08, 5.01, 4.92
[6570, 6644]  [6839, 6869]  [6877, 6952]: 0.93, 5.34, 4.89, 4.98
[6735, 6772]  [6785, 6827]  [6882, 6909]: -1.17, 4.73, 4.96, 4.98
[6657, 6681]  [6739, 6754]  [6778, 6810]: 0.75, 4.88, 4.65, 4.91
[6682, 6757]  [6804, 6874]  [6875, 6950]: 0.92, 4.99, 4.91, 4.98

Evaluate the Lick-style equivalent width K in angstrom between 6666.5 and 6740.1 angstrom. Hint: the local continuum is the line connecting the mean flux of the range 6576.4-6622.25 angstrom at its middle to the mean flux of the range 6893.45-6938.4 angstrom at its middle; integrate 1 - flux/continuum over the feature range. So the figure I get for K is 3.40 angstrom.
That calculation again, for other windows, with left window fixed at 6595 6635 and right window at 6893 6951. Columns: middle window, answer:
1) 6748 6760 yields 1.0 angstrom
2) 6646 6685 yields 2.4 angstrom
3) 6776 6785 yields 0.6 angstrom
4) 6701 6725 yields 0.2 angstrom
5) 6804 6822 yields 0.8 angstrom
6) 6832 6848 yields 0.6 angstrom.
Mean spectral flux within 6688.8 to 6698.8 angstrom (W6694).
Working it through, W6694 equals 4.99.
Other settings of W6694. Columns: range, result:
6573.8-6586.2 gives 5.85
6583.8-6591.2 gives 5.78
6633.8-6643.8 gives 5.17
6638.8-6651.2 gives 5.2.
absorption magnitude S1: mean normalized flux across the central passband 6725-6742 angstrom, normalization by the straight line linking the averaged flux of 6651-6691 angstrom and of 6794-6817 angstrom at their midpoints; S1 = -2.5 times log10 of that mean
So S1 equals -0.04 mag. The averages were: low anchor 4.87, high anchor 4.9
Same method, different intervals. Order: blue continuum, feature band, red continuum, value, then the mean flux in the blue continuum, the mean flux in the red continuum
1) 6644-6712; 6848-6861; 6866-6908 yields 0.020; 4.96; 4.93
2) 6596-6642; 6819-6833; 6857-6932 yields -0.018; 5.24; 4.95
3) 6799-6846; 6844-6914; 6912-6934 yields 0.005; 4.95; 4.96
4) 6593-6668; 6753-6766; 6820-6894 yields 0.044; 5.11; 4.9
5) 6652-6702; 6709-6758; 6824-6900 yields -0.010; 4.91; 4.92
